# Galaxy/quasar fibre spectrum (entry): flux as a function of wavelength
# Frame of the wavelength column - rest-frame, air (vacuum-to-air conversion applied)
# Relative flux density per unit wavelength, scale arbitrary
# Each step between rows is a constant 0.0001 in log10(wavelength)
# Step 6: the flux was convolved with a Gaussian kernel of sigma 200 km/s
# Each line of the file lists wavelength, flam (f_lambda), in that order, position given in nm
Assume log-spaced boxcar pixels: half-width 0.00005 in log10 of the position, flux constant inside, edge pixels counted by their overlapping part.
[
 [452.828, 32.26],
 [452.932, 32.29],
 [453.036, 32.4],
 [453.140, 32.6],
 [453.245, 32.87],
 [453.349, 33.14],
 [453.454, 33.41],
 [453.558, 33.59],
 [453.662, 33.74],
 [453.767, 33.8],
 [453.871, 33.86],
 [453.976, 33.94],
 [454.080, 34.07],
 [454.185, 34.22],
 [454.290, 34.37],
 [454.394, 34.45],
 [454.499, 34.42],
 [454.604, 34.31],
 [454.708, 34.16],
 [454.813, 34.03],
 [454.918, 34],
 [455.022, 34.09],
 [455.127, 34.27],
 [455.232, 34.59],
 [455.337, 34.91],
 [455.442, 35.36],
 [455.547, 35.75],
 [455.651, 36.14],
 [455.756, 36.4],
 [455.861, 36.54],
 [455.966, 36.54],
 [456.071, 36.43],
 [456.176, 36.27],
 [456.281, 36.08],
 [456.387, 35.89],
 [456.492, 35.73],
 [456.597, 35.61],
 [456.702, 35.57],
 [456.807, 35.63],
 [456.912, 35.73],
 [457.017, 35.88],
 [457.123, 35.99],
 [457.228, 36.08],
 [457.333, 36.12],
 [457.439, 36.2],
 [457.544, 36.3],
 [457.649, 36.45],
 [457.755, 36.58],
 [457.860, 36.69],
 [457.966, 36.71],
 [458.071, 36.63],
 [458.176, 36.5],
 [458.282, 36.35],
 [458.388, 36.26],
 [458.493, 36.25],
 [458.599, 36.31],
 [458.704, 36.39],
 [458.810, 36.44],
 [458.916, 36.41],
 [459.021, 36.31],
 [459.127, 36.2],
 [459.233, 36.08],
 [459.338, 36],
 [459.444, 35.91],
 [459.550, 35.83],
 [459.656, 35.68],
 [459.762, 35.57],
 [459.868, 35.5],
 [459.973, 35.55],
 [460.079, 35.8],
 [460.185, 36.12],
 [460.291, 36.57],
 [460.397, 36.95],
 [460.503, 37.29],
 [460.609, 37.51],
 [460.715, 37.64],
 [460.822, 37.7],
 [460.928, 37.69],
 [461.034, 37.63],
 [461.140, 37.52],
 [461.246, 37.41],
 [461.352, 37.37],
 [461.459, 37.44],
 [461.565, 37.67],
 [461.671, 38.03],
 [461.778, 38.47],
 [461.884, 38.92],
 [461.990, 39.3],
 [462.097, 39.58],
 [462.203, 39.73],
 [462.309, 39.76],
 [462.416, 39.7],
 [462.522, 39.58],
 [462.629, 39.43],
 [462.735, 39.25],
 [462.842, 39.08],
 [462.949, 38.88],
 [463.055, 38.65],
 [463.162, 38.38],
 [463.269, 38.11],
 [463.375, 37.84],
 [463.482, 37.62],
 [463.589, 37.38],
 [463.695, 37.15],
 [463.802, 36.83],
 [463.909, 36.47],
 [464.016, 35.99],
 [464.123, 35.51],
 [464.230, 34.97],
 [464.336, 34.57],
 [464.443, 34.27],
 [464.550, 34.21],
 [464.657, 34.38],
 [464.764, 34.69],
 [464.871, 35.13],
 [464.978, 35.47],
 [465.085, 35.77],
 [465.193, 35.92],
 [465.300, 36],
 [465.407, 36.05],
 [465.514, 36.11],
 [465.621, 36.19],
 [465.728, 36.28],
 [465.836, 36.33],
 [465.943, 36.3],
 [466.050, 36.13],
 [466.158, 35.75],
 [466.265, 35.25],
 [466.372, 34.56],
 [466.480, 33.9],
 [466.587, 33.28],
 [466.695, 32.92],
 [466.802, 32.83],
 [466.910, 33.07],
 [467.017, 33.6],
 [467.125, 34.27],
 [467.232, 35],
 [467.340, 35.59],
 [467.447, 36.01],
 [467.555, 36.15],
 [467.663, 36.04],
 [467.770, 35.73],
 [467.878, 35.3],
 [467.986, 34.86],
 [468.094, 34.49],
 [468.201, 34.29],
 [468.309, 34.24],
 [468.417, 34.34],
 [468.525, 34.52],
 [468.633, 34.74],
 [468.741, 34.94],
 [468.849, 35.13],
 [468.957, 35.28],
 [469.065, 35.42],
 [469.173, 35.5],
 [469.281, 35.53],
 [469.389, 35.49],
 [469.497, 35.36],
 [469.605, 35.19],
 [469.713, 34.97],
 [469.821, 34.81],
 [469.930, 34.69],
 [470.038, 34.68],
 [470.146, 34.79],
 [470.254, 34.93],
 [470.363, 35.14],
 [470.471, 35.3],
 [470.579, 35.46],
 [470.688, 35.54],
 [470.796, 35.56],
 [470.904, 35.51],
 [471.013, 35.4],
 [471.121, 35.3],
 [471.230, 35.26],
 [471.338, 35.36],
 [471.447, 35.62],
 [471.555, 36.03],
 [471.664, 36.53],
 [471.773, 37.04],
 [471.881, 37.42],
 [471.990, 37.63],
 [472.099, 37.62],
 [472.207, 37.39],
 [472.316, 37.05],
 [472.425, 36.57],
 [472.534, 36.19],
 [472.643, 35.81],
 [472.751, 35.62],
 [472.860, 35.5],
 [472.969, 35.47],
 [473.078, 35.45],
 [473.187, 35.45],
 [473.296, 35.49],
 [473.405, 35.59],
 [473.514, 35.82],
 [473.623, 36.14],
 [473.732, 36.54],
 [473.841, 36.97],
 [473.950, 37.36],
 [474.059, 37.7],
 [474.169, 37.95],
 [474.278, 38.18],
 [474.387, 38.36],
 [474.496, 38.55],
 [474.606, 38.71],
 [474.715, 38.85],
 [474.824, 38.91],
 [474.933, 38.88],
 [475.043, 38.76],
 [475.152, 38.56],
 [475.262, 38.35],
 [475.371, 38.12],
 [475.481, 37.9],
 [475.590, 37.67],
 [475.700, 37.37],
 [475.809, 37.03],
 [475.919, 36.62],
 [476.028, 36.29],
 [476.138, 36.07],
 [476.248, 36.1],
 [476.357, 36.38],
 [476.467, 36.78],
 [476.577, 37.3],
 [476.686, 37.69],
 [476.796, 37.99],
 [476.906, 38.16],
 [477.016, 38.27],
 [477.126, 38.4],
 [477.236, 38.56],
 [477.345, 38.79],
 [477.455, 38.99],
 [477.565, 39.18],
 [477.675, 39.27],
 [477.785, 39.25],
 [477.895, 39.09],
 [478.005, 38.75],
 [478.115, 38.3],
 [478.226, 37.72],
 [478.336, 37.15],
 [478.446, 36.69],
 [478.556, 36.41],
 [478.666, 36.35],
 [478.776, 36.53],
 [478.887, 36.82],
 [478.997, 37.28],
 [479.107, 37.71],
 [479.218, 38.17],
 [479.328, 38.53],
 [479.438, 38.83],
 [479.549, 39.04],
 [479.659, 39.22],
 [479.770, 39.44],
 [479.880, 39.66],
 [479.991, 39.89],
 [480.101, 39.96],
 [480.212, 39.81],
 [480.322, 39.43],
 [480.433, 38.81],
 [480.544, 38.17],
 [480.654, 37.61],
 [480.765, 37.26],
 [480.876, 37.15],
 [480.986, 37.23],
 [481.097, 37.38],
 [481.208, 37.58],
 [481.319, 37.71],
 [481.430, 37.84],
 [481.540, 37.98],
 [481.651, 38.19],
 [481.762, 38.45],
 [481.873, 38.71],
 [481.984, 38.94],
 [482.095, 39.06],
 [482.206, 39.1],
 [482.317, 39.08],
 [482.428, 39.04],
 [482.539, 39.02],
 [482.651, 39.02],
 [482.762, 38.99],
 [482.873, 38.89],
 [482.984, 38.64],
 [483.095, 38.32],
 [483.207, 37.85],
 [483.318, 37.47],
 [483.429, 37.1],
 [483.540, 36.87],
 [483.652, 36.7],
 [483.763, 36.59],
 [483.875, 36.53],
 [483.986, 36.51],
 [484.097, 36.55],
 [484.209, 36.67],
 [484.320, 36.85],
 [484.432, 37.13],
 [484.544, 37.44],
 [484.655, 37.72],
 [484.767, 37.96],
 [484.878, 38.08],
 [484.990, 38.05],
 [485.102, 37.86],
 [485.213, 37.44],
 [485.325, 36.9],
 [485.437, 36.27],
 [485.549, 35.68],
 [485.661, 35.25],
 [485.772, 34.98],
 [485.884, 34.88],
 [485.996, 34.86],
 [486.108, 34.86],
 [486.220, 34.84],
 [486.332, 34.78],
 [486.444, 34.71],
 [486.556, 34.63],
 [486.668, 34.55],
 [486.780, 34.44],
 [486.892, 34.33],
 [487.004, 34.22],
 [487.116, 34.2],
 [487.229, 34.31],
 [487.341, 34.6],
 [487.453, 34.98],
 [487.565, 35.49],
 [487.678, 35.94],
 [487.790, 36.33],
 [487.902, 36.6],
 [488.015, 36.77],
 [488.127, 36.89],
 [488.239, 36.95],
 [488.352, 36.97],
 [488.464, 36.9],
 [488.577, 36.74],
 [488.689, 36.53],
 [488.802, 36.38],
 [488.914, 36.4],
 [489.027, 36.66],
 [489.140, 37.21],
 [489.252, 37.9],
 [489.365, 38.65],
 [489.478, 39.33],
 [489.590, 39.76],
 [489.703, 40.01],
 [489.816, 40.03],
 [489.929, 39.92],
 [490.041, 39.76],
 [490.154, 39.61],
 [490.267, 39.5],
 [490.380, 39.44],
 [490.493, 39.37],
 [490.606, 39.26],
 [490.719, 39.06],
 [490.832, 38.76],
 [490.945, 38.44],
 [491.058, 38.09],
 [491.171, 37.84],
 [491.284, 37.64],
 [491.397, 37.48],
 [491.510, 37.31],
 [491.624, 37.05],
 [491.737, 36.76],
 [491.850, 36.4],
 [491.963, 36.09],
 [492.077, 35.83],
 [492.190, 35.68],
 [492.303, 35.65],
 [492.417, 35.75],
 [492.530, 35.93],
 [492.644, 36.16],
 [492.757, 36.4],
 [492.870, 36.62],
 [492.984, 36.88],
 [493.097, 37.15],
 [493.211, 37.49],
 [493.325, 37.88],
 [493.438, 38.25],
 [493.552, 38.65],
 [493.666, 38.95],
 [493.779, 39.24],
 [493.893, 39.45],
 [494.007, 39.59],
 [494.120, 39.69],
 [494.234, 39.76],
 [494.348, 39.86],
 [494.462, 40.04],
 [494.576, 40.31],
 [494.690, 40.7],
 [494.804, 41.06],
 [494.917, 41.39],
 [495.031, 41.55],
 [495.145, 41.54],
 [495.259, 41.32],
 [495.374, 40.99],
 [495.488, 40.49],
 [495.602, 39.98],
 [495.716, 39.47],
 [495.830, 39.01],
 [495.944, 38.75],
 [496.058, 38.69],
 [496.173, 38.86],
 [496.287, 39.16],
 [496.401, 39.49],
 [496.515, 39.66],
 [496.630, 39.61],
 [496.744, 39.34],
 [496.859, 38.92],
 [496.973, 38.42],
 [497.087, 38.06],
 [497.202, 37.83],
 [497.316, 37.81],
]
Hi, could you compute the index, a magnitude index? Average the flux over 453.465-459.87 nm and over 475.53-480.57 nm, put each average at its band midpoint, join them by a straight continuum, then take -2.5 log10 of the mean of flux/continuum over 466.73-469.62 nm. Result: 0.06 mag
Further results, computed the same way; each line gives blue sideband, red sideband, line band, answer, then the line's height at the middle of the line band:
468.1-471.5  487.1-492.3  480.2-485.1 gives -0.04 mag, 36.6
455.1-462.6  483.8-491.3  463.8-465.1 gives 0.05 mag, 36.7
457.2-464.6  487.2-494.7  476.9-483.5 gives -0.02 mag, 37.5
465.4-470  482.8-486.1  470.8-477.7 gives -0.04 mag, 35.8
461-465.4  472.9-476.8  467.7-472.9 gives 0.05 mag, 37.3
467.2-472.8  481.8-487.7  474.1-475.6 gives -0.07 mag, 35.9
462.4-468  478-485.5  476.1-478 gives -0.02 mag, 37.4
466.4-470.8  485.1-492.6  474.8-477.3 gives -0.06 mag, 35.6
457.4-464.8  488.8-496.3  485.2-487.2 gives 0.10 mag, 38.3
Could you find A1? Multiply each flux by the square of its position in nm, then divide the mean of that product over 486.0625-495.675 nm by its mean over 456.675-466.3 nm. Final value 1.2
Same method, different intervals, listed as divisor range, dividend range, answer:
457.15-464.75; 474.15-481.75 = 1.11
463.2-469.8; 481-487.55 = 1.12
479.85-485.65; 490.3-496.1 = 1.06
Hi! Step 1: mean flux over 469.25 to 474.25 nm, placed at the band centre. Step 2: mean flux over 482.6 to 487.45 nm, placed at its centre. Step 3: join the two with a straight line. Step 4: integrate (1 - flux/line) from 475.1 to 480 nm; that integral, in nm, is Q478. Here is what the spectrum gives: -0.24 nm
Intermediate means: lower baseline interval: 35.9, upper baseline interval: 36.4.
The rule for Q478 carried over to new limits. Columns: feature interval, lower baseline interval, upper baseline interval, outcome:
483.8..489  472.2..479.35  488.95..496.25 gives 0.29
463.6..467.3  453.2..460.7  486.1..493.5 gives 0.08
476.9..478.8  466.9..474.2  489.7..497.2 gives -0.08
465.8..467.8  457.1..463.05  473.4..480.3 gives 0.14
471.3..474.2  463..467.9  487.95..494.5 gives -0.01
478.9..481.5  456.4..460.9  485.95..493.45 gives -0.12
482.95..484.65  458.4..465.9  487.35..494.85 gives 0.02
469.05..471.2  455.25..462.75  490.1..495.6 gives 0.12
